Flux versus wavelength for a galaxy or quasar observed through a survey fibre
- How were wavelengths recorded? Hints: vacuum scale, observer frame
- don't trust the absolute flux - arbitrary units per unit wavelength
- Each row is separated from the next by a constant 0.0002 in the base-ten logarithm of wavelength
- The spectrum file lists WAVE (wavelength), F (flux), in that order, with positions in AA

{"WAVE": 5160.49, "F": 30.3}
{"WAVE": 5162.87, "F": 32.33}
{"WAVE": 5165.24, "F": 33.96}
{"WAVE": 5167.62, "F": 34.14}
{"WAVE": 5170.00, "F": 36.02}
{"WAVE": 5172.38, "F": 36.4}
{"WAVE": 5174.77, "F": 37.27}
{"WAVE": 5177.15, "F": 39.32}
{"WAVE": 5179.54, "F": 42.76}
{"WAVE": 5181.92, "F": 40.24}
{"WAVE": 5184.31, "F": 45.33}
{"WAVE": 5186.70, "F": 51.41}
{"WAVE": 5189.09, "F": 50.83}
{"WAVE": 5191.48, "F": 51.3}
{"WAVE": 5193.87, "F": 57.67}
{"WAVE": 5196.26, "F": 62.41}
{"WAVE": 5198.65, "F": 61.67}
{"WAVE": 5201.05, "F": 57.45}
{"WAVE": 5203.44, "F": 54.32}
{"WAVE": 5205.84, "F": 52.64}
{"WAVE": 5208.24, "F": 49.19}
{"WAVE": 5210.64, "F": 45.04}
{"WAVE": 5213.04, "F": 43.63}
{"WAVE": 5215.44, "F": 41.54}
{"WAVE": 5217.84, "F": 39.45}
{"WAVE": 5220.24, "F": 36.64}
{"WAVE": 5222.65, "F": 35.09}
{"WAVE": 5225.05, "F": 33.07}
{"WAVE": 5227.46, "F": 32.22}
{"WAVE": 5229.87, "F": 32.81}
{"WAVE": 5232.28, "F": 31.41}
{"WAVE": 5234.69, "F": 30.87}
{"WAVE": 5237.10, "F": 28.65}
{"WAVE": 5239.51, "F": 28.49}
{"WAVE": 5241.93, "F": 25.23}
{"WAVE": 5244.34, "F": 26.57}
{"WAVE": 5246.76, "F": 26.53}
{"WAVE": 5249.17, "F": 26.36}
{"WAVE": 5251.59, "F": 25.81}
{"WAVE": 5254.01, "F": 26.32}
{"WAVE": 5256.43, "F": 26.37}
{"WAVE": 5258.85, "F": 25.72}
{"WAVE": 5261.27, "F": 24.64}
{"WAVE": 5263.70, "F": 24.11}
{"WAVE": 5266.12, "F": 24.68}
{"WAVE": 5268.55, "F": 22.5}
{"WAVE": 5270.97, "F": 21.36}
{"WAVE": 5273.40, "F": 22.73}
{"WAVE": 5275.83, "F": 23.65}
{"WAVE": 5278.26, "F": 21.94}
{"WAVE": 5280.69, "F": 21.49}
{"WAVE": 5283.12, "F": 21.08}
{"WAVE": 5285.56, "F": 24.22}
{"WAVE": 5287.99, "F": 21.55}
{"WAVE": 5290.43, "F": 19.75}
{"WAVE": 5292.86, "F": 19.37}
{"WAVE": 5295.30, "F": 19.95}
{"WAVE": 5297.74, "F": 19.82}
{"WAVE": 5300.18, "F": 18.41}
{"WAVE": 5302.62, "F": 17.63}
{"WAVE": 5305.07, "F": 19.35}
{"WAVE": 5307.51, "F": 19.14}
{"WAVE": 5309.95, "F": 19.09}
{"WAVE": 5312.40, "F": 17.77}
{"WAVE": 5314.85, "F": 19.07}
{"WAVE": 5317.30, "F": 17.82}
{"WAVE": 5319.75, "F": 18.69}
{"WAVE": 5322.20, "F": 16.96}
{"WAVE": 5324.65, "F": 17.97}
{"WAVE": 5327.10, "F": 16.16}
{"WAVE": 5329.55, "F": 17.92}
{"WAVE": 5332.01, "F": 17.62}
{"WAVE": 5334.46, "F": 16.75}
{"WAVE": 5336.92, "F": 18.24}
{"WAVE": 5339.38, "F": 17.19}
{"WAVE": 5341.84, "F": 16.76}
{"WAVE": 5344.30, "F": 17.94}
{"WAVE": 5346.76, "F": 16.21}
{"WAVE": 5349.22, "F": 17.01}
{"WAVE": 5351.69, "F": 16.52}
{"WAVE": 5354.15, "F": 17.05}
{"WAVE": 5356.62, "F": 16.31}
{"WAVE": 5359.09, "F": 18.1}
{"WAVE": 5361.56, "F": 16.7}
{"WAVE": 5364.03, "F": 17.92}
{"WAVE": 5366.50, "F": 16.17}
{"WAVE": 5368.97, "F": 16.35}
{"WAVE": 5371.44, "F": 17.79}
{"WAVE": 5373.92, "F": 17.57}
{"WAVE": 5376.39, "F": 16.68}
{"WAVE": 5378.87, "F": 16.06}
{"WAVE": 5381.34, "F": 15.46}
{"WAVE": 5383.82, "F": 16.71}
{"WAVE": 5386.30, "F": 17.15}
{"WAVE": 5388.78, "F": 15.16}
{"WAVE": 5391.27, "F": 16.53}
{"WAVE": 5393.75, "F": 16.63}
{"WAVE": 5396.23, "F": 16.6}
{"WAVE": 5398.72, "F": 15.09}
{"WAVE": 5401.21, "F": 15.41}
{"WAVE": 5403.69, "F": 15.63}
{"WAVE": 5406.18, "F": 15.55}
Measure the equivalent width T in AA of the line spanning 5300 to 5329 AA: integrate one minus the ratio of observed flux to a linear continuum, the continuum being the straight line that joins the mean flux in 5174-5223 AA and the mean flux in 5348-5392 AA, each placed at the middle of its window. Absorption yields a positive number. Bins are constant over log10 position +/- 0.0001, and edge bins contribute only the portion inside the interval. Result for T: 9.3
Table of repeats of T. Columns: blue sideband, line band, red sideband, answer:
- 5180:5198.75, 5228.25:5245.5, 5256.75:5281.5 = 2.8 AA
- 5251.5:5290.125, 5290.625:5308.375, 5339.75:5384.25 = 1.9 AA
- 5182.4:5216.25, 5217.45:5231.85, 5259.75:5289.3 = 2.6 AA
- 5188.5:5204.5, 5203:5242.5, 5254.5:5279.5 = 6.6 AA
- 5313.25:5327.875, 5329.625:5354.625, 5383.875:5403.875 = 0.2 AA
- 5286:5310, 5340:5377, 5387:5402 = 0.6 AA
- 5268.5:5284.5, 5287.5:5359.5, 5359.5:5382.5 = 5.3 AA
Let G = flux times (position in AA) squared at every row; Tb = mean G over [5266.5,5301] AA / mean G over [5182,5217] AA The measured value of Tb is 0.43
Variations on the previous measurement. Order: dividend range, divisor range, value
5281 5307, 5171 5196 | 0.46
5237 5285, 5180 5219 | 0.50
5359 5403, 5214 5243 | 0.53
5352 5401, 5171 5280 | 0.48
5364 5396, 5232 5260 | 0.64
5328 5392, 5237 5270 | 0.68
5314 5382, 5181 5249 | 0.44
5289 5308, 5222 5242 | 0.63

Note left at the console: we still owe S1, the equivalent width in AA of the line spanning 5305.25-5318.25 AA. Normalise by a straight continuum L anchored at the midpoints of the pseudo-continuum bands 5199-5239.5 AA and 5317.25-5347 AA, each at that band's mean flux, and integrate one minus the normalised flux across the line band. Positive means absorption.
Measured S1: 1.8 AA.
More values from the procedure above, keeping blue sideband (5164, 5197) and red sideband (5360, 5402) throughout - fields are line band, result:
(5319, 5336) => 4.6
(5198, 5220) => -4.6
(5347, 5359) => 2.1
